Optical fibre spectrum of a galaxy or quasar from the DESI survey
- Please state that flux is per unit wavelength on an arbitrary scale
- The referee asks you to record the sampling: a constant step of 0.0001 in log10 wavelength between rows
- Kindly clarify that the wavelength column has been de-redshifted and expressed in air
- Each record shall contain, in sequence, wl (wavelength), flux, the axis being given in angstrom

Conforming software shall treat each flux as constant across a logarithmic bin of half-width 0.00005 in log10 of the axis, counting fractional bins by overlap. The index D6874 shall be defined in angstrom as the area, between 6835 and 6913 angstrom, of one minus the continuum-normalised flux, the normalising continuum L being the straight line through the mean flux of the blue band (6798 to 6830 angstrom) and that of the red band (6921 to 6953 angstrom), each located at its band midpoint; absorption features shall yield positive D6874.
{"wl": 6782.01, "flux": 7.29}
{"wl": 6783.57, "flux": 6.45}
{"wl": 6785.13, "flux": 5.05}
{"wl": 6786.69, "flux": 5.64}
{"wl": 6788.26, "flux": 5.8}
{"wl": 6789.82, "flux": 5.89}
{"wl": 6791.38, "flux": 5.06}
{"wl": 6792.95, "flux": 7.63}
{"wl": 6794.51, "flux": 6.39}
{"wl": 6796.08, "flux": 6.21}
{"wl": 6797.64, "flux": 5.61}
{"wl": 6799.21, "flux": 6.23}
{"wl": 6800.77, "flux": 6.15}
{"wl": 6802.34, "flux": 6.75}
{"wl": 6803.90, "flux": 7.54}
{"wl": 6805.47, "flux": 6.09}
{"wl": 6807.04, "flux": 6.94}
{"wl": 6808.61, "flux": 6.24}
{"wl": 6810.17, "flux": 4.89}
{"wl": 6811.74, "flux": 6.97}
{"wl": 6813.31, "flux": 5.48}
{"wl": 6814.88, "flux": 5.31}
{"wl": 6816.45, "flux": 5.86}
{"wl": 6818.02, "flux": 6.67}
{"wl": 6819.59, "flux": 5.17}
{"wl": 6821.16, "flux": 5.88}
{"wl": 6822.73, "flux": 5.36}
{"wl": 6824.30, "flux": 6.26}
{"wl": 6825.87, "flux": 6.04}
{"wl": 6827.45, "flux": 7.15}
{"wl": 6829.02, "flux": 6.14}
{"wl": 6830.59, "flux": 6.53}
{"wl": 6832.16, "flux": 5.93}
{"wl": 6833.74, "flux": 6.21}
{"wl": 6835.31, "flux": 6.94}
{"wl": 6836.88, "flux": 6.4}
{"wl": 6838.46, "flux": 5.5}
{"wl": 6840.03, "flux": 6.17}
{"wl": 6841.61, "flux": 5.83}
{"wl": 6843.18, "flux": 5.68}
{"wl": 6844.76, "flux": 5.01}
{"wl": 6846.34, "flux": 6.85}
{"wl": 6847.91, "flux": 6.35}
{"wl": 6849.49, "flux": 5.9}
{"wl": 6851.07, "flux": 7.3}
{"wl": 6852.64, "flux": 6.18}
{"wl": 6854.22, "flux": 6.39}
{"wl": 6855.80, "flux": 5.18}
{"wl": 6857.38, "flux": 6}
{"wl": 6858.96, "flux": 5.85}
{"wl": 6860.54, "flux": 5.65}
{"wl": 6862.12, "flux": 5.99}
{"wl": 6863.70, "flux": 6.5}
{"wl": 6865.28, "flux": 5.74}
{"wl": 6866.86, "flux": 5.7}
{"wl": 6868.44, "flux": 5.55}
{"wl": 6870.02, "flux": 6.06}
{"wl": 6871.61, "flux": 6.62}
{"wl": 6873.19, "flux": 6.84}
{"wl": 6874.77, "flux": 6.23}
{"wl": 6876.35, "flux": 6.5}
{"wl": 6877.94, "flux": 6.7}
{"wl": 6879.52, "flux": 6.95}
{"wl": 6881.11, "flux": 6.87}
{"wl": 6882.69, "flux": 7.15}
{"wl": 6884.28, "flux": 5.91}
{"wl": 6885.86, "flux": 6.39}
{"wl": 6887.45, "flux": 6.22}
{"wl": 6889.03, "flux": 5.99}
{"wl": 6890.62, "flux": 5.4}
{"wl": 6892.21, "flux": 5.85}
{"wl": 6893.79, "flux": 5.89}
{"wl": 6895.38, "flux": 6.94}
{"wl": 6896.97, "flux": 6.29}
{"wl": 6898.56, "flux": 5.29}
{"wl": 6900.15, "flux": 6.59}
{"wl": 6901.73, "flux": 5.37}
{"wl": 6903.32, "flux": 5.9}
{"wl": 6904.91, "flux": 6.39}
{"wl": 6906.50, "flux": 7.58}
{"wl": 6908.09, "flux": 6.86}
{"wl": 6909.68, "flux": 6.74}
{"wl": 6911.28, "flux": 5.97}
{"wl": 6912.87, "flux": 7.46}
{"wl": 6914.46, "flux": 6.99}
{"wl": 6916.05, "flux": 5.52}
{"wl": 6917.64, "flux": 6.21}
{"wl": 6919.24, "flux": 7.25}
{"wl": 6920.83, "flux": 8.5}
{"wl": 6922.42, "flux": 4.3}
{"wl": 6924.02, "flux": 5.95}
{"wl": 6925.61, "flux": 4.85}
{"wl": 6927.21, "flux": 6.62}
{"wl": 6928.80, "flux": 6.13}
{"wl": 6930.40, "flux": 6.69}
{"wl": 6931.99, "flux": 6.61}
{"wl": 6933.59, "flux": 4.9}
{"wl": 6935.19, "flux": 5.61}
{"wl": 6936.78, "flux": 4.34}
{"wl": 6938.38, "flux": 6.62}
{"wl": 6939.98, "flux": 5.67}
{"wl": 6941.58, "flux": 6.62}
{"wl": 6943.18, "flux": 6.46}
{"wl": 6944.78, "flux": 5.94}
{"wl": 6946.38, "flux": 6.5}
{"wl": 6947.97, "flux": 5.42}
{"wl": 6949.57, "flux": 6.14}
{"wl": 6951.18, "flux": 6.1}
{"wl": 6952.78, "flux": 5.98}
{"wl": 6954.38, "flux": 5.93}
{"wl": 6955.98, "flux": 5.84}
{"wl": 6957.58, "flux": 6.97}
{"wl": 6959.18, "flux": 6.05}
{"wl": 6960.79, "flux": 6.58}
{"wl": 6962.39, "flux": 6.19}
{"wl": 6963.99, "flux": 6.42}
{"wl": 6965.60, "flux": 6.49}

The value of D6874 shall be -2.3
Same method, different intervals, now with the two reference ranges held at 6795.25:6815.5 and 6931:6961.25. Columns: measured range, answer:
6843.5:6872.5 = 0.4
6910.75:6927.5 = -0.8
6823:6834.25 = -0.2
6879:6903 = -0.4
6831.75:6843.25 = 0.1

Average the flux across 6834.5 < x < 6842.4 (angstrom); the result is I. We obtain 6.17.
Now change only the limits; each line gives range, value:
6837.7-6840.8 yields 5.85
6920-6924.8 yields 6.26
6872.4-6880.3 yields 6.65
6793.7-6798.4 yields 6.09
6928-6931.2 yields 6.42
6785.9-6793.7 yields 5.99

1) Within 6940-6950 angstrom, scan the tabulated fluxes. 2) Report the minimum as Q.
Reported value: 5.42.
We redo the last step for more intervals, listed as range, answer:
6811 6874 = 5.01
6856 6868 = 5.65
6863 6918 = 5.29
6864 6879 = 5.55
